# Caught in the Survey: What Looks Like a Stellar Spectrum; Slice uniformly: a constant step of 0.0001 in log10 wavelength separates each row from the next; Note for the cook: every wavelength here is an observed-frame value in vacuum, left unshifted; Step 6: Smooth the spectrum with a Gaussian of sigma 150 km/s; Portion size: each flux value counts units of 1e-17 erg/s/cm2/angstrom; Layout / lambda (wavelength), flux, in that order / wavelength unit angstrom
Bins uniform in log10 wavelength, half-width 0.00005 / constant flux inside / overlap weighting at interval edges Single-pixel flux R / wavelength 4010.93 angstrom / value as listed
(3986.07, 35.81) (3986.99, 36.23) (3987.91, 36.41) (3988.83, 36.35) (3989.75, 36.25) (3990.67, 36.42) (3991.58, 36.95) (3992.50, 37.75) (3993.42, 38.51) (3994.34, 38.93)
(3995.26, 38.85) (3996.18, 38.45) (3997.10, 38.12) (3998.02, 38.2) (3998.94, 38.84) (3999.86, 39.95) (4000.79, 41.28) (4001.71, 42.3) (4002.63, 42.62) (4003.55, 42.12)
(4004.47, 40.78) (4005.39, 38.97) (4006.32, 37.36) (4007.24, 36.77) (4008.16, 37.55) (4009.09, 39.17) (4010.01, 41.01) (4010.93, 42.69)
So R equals 42.69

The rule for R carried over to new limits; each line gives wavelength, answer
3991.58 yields 36.95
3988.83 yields 36.35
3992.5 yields 37.75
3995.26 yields 38.85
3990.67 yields 36.42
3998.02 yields 38.2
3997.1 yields 38.12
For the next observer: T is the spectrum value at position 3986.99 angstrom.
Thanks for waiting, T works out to 36.23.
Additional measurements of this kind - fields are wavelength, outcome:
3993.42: 38.51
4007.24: 36.77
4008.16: 37.55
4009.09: 39.17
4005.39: 38.97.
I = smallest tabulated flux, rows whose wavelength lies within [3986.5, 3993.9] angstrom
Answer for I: 36.23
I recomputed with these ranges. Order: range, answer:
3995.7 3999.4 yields 38.12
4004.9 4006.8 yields 37.36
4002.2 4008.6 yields 36.77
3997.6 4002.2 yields 38.2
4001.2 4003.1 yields 42.3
